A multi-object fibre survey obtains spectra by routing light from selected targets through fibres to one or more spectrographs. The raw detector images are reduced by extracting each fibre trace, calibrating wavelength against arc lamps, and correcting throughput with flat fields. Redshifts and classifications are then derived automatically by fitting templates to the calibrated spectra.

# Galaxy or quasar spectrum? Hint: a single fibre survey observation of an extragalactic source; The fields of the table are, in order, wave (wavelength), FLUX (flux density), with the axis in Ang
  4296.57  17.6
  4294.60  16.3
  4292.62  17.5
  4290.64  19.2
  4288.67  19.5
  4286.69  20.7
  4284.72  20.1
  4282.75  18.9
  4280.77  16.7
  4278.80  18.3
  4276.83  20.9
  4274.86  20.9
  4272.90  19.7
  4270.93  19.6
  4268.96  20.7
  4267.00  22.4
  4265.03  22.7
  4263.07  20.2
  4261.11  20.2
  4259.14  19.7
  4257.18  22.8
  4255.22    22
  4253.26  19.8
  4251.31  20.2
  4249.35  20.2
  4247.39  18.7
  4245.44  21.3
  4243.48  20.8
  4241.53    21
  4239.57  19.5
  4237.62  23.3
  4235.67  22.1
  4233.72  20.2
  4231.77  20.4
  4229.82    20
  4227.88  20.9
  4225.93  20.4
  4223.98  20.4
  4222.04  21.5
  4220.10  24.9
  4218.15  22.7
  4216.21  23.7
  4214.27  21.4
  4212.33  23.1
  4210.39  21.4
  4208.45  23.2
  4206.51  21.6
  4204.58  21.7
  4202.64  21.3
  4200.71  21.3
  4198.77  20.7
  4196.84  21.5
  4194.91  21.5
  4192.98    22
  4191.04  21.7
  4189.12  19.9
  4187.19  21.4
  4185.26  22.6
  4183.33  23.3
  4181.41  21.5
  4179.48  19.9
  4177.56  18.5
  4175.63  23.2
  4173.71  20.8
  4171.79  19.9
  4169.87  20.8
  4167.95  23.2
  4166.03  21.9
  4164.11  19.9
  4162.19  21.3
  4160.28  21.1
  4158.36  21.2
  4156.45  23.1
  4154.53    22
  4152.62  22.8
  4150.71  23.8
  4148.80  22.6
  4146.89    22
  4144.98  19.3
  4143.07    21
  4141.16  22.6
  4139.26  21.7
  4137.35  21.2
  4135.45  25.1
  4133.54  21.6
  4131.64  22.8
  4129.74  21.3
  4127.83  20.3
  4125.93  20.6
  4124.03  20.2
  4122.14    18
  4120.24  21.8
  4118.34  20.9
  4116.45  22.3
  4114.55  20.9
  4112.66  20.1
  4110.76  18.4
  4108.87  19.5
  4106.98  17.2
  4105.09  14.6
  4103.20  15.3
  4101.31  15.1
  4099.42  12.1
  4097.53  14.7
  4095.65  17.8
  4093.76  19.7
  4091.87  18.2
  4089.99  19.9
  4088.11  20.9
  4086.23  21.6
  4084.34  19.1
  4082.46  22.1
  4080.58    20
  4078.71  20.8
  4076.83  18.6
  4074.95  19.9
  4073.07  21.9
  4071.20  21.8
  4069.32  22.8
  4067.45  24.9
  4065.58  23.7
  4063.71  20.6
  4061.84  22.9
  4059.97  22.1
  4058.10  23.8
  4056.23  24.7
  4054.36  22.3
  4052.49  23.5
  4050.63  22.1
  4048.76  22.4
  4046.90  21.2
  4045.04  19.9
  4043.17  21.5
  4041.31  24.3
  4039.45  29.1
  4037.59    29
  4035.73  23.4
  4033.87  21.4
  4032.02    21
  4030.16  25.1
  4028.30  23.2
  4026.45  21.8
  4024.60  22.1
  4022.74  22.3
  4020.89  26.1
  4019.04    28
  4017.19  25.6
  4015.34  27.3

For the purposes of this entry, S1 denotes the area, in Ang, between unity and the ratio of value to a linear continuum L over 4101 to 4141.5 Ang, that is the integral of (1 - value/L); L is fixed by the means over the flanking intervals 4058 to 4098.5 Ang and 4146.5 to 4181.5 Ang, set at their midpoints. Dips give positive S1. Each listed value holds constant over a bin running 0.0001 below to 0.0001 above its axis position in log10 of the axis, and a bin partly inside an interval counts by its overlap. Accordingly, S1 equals 1.99 Ang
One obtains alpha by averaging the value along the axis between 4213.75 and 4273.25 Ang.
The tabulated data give 21.1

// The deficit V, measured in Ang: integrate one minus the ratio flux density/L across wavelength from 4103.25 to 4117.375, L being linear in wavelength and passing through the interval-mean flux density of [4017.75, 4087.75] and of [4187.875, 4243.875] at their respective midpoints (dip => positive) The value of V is 2.2 Ang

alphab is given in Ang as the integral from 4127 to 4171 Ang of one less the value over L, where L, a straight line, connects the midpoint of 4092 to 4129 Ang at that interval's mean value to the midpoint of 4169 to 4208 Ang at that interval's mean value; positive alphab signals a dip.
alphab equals -4.5 Ang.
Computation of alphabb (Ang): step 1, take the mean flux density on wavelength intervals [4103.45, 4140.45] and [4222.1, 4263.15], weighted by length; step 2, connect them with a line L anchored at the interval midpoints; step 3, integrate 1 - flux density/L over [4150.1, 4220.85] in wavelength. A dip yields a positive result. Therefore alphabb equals -4.2 Ang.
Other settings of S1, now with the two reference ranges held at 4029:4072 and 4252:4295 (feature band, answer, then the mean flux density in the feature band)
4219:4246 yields -0.8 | 21.2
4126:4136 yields 0.0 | 21.9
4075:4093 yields 2.1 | 20.1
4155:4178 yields 0.2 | 21.3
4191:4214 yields -0.8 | 21.7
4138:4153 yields -0.1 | 21.9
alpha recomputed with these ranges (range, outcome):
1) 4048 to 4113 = 20.1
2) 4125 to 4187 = 21.6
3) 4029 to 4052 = 23.4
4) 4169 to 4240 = 21.5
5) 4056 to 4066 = 22.8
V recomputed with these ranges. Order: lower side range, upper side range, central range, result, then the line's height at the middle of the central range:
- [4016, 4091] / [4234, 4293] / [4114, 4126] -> 0.7 Ang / 21.9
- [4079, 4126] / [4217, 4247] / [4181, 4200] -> -1.0 Ang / 20.5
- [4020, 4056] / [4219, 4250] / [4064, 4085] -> 1.3 Ang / 22.8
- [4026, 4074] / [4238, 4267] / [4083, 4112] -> 6.3 Ang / 22.6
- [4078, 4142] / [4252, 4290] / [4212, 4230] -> -1.7 Ang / 20.1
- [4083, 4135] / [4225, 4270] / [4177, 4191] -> -0.7 Ang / 20.1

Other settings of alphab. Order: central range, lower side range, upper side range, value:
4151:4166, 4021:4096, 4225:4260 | -0.2 Ang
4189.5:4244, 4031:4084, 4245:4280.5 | -1.6 Ang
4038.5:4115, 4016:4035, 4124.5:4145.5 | 7.5 Ang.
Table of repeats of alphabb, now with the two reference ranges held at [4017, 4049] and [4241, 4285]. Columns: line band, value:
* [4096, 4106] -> 3.59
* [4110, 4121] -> 0.86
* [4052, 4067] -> 0.22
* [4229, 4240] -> -0.13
